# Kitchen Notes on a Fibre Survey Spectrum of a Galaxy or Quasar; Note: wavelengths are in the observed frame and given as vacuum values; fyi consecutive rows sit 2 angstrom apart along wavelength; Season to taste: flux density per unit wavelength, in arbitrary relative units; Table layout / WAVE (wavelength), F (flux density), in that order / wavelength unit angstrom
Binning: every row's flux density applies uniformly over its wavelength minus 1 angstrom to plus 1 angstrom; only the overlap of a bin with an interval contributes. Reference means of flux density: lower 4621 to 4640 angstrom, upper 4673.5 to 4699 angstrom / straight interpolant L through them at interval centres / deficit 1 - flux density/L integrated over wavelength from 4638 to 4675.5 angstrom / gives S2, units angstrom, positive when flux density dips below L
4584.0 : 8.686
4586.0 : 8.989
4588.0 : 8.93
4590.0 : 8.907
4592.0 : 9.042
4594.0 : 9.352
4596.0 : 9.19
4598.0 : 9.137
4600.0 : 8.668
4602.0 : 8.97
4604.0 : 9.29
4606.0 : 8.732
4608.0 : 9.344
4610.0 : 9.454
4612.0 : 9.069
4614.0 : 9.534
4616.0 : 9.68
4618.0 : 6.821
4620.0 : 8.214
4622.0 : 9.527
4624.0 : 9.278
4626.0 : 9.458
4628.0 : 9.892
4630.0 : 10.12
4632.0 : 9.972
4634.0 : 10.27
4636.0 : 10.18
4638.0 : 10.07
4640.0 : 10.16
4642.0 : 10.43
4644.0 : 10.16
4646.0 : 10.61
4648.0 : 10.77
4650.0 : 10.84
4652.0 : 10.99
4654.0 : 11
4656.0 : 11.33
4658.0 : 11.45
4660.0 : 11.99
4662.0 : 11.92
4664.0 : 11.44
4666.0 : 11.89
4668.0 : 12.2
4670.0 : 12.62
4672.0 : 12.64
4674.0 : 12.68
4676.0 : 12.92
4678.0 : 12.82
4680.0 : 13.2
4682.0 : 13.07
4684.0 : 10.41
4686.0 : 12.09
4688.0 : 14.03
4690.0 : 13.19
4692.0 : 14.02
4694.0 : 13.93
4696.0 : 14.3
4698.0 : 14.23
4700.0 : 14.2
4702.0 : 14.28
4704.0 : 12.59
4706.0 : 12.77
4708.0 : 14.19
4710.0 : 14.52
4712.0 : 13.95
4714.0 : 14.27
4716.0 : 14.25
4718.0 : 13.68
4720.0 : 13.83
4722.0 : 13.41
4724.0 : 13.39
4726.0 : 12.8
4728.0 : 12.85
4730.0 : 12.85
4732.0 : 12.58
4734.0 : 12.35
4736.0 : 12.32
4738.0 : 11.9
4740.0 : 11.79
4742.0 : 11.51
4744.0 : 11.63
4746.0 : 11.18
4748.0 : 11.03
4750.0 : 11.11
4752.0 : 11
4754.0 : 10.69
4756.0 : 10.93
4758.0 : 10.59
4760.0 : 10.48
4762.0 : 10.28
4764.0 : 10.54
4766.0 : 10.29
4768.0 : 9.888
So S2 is 0.2 angstrom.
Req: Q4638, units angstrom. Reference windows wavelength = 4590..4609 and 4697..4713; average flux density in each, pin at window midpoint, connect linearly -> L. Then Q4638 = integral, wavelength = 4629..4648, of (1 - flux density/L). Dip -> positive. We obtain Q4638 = 1.0 angstrom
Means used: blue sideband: 9.07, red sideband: 13.8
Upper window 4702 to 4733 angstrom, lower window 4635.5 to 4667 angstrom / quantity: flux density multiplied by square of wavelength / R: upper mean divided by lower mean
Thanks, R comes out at 1.27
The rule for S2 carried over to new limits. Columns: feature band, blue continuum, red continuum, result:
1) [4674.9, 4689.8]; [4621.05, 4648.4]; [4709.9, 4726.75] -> -0.6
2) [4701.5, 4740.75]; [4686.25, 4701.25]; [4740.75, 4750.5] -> -2.2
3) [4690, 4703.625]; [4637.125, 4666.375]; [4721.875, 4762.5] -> -3.2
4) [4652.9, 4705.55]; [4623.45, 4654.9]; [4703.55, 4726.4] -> -2.7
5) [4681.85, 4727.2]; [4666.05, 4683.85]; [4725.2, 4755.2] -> -4.8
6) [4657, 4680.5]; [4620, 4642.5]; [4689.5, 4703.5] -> -0.1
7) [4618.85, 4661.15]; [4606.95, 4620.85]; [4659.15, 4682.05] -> 0.8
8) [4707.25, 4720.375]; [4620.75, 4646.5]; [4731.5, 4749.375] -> -3.2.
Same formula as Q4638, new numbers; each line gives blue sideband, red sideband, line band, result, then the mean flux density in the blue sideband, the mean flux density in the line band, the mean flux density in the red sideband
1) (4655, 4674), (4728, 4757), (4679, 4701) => -2.69 angstrom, 12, 13.3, 11.7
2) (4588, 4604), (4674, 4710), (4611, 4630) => 1.93 angstrom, 9.05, 9.11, 13.3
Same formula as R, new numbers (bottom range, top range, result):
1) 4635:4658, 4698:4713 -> 1.33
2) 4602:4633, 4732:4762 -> 1.30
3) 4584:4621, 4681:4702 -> 1.55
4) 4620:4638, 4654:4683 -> 1.28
